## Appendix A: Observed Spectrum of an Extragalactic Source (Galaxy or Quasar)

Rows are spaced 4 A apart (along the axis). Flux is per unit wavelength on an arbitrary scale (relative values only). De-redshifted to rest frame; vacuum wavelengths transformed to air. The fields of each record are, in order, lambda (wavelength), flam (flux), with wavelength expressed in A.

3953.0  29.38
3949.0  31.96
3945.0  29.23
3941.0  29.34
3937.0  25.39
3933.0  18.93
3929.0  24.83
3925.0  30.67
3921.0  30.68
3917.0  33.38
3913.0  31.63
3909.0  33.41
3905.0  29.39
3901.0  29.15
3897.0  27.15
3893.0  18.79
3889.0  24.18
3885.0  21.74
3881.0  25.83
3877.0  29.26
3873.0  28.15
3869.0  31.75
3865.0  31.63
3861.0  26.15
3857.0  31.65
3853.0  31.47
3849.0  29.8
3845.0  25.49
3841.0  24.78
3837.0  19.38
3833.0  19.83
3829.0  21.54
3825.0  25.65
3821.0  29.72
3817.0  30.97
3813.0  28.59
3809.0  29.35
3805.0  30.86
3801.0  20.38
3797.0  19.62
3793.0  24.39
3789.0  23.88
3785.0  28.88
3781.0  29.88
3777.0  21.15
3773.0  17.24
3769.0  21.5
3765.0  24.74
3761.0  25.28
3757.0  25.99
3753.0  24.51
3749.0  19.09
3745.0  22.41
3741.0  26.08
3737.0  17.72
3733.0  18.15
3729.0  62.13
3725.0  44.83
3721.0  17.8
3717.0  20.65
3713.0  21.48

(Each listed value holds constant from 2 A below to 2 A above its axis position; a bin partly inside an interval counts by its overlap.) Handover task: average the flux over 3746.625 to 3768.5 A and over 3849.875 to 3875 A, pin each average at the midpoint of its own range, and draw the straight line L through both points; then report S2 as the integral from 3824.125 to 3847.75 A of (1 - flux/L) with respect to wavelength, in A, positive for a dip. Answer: 4.7 A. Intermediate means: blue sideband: 23.7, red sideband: 30.1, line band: 22.9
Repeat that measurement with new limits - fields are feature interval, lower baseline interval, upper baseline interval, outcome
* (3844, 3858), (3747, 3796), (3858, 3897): -2.1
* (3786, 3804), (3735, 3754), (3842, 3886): 1.2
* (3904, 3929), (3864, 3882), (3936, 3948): -1.9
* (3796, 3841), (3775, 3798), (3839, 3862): 2.3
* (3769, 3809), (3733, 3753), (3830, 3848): -3.9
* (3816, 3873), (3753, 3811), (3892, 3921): -0.2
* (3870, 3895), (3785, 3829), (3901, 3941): 2.6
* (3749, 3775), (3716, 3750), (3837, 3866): 4.8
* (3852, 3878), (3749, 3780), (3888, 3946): -3.9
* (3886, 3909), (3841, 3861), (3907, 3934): 2.4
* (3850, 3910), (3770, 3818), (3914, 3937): -2.5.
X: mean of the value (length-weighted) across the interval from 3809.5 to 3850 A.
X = 25.6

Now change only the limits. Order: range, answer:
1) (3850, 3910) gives 27.9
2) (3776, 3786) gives 27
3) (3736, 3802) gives 23.2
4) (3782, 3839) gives 25.3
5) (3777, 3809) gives 25.4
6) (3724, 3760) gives 28.4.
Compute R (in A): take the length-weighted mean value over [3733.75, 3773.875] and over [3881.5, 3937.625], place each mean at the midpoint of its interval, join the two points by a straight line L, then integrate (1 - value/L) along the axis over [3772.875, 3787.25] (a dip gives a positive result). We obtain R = -1.2 A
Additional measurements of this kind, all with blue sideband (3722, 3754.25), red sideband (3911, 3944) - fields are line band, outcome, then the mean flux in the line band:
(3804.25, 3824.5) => -0.6 A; 29.5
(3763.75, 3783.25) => 4.1 A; 22.9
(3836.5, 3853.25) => 1.4 A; 26.2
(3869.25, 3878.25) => -0.3 A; 29.3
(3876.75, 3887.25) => 1.3 A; 25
